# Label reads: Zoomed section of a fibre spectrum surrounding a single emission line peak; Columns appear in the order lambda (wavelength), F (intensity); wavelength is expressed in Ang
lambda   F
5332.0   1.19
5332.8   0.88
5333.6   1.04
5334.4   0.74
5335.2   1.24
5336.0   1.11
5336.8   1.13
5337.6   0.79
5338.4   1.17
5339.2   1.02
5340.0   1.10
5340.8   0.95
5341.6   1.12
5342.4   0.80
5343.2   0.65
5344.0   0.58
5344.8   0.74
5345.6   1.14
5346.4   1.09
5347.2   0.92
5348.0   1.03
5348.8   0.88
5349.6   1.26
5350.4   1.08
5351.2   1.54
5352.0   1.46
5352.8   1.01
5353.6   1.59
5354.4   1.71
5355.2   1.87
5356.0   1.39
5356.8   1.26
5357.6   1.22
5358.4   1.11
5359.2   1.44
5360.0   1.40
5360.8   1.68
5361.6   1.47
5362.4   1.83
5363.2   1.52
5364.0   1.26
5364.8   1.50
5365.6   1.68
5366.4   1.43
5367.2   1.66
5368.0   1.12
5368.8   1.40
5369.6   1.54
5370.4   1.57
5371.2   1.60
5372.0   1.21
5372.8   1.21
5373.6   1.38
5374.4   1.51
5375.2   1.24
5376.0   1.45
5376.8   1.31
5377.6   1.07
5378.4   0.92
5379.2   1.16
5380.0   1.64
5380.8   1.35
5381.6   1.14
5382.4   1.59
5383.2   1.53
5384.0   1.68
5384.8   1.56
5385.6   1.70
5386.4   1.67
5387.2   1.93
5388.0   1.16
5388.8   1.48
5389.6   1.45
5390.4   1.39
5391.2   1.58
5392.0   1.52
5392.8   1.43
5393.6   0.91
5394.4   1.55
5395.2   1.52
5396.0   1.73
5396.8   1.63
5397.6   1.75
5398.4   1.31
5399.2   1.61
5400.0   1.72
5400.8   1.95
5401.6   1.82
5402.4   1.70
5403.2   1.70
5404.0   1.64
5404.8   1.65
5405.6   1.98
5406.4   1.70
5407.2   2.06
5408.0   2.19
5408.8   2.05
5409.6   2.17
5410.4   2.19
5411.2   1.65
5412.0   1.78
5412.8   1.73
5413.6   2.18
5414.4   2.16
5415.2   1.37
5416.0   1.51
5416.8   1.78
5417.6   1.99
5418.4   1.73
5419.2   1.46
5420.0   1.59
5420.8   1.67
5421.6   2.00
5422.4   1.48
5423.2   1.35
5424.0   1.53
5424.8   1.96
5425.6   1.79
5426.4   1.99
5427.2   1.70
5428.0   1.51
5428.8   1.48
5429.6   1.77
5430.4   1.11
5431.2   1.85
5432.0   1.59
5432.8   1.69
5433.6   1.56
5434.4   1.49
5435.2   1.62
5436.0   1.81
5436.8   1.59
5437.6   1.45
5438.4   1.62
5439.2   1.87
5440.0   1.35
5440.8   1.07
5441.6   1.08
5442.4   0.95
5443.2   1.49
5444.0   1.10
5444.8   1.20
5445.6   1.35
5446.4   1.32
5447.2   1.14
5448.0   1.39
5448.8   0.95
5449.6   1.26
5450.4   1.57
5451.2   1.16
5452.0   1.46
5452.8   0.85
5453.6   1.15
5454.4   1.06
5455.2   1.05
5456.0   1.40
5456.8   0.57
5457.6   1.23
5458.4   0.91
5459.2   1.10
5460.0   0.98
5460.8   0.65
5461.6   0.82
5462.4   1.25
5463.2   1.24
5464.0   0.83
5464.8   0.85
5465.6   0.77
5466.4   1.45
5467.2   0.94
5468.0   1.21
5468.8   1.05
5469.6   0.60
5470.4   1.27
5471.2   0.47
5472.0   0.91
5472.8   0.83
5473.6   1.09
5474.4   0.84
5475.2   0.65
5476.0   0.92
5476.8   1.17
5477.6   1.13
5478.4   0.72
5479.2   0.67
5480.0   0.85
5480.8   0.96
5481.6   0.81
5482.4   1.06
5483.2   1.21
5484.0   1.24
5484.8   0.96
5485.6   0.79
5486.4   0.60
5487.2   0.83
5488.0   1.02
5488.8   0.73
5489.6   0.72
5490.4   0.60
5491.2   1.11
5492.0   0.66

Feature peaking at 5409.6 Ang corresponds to C III] 1909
